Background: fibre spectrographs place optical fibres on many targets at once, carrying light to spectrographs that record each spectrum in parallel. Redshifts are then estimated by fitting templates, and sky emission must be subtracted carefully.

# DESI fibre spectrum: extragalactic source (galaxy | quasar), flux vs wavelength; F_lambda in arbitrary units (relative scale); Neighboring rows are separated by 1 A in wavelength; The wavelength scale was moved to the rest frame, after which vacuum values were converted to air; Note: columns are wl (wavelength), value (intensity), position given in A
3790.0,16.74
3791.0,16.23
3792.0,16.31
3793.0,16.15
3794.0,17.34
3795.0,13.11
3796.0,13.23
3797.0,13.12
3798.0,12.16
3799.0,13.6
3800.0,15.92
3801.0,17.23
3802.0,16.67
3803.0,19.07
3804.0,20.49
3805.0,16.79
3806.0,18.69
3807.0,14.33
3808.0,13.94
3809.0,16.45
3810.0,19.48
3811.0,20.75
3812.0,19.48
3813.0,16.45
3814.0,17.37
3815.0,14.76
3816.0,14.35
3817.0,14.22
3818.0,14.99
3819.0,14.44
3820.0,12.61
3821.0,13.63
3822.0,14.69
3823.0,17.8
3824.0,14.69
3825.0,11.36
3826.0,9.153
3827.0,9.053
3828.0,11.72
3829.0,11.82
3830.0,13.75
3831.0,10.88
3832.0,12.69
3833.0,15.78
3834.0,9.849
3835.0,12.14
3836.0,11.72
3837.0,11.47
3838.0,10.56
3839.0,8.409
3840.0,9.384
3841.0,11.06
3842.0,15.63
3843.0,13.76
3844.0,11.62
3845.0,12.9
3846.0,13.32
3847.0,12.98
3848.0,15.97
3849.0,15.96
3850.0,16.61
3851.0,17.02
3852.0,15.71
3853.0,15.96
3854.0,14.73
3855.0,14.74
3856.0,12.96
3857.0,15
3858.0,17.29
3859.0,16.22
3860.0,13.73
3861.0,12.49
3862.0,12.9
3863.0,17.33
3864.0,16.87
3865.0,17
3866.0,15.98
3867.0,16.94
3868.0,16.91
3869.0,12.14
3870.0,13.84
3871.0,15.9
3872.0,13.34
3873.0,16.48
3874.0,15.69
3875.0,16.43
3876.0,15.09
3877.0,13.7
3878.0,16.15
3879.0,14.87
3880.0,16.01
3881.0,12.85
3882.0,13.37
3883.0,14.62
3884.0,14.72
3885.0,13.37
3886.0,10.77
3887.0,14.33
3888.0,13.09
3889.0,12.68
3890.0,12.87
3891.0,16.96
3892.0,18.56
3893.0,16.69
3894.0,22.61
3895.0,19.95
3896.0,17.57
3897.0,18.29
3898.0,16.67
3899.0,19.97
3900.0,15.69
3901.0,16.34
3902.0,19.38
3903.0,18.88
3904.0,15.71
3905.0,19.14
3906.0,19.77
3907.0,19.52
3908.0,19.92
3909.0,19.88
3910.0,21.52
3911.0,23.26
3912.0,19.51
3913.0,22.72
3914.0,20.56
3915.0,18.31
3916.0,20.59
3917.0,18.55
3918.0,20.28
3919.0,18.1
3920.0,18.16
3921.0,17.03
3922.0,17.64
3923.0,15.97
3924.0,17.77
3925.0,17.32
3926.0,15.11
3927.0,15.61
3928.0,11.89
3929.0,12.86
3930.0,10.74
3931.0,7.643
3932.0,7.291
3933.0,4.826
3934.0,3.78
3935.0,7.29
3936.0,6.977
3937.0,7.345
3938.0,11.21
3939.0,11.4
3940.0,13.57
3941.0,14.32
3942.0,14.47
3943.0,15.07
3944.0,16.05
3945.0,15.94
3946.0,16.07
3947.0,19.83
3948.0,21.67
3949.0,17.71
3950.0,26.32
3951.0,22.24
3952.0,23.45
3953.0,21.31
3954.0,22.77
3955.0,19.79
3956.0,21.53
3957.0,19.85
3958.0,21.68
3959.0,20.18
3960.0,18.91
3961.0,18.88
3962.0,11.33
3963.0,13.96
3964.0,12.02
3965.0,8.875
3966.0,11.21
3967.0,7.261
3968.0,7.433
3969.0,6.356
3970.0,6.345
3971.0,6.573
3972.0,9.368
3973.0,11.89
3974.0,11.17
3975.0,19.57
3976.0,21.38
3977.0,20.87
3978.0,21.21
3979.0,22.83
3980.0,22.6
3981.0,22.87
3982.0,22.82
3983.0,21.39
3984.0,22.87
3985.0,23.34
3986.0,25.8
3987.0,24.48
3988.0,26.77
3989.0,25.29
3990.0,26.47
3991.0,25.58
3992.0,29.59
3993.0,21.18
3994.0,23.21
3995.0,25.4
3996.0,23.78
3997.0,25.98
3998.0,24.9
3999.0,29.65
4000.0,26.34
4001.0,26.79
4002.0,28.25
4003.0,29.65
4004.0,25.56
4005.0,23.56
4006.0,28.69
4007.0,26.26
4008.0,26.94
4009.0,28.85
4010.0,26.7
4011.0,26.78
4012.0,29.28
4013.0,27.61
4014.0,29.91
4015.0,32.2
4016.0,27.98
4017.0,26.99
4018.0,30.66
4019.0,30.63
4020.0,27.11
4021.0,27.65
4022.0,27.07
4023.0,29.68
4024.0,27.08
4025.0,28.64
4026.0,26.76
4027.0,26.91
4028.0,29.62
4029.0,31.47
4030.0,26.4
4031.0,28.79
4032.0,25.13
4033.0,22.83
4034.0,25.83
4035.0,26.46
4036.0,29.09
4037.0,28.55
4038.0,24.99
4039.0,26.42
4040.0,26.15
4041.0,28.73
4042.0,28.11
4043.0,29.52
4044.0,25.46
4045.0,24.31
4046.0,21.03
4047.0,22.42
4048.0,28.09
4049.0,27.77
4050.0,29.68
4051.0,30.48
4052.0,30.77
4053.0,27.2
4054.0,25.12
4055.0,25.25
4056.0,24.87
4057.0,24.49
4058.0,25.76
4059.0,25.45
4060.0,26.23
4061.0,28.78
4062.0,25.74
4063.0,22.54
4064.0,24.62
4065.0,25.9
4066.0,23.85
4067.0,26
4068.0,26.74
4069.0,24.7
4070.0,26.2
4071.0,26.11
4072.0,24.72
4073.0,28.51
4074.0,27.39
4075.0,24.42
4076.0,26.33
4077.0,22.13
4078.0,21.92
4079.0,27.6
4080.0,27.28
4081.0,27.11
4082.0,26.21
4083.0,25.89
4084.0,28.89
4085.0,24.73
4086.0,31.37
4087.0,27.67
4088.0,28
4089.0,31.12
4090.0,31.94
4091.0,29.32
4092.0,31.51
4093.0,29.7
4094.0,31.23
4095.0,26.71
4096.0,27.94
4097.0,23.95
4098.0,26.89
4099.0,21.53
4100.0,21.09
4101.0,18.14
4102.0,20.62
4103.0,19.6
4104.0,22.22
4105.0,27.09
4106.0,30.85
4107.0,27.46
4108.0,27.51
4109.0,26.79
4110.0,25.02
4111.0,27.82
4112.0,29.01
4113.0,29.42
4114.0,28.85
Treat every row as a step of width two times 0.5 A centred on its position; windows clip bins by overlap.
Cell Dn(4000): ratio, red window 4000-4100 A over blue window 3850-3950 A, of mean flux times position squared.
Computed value 1.86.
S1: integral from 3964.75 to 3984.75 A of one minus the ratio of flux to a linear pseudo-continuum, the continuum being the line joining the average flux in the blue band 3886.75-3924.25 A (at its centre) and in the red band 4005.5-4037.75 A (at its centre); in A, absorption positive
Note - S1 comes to 7.27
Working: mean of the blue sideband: 18.3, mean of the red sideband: 27.9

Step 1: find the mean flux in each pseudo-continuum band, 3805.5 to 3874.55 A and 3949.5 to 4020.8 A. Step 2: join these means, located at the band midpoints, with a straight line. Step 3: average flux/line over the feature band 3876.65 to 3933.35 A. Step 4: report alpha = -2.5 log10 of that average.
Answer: 0.08 mag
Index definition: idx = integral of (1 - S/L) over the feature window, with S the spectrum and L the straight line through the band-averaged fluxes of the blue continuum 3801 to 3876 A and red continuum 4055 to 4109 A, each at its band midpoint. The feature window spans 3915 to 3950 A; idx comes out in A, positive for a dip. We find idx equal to 8.58 A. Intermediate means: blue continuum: 14.6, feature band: 14.4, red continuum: 26.1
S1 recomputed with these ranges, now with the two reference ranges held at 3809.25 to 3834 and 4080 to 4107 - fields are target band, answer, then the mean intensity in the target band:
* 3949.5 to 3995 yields 4.8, 19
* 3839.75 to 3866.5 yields 1.9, 14.7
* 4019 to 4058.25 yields -4.7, 27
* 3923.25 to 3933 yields 3.3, 12.6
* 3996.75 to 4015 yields -3.9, 27.5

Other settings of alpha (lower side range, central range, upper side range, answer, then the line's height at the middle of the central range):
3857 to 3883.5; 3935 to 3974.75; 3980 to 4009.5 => 0.43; 22.2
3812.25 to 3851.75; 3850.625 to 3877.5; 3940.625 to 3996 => -0.05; 14.6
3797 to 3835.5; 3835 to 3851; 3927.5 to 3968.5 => 0.15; 14.8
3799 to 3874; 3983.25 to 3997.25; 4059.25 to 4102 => -0.14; 22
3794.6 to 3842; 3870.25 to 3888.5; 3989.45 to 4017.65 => 0.26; 18.4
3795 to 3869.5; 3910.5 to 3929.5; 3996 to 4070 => 0.11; 20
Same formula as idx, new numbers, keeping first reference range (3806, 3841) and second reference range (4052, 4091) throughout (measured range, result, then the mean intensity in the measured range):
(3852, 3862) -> 0.4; 14.7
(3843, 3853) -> 0.2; 14.7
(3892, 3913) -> -1.6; 19.1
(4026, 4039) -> -1.5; 27.1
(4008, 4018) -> -2.2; 28.5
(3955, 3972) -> 6.1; 13.4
